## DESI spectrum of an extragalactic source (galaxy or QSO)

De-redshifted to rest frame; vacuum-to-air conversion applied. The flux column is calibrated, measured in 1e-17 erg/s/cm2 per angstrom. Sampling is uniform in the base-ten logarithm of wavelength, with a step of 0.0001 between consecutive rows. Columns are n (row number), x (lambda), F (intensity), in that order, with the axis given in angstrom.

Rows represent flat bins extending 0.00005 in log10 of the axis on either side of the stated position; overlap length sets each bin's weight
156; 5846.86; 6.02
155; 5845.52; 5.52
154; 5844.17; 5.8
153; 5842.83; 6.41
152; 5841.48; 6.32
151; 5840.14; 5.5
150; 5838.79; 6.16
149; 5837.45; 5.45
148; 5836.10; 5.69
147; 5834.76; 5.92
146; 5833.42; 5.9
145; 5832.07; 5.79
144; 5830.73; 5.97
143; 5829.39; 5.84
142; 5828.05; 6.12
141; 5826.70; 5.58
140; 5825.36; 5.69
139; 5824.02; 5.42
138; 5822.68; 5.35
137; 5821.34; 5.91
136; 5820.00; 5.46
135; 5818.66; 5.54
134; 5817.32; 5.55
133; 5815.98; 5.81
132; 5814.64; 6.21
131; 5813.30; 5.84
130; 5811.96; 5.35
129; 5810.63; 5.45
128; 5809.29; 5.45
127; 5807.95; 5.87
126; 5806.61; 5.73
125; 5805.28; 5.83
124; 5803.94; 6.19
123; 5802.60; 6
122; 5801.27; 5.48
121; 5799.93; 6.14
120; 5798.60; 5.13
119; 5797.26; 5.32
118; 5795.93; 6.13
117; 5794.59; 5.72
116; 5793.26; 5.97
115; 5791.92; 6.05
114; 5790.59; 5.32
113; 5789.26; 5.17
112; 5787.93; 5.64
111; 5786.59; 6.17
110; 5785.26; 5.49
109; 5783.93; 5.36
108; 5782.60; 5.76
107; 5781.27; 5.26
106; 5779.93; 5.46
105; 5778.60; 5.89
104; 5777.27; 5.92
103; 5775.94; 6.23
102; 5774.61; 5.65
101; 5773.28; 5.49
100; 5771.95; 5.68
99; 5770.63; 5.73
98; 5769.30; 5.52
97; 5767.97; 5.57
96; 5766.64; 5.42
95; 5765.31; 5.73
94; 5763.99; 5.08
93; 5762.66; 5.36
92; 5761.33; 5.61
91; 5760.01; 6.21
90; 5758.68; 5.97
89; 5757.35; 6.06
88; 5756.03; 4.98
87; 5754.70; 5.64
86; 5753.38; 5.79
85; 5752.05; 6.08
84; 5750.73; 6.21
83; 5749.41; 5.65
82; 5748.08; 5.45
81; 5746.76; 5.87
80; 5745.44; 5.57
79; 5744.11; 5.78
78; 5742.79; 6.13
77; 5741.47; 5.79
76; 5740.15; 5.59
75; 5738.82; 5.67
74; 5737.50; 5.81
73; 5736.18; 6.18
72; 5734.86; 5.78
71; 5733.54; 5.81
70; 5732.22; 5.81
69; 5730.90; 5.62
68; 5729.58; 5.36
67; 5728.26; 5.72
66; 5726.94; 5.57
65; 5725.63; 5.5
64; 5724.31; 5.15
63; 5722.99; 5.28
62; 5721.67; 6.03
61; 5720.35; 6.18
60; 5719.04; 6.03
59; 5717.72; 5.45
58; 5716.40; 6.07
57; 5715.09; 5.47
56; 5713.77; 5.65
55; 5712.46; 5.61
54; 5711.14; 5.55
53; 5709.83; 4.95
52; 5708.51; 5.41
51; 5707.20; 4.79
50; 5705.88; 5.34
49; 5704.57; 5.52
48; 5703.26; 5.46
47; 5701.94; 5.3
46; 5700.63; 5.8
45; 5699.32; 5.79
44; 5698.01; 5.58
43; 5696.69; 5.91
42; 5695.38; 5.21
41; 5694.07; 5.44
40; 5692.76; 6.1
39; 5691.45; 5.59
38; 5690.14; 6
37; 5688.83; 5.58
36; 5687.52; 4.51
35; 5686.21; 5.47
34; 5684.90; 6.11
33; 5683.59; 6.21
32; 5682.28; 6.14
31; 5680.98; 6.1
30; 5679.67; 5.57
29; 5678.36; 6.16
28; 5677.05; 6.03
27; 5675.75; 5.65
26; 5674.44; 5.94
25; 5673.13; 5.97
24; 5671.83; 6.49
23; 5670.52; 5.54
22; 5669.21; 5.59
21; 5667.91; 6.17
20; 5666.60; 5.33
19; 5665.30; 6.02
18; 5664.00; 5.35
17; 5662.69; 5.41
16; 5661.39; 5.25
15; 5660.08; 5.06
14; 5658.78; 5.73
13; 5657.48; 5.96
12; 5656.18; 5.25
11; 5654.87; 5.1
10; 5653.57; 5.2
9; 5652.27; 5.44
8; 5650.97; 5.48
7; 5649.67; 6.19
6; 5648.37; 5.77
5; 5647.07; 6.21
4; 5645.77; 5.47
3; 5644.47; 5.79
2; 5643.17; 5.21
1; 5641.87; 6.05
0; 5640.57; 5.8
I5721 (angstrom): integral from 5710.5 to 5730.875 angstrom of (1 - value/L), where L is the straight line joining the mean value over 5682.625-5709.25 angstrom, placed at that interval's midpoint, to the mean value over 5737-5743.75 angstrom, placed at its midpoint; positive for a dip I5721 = 0.2 angstrom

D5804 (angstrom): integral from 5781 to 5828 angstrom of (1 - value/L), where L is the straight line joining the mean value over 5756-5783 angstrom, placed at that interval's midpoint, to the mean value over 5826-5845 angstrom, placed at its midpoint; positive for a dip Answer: 0.8 angstrom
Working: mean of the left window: 5.66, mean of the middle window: 5.68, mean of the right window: 5.88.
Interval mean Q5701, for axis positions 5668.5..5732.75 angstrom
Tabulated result 5.66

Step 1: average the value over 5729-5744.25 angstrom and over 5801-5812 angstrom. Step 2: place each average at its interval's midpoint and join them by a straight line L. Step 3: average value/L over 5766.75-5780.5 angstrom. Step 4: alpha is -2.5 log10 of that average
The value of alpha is 0.01 mag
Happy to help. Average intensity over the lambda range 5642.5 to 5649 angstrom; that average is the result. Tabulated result 5.69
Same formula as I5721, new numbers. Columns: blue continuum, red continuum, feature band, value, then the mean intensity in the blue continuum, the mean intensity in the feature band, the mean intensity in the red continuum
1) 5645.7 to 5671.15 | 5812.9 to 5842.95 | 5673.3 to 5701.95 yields -0.7 angstrom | 5.58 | 5.75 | 5.79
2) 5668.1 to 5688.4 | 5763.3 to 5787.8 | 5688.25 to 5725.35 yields 1.3 angstrom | 5.84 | 5.58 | 5.63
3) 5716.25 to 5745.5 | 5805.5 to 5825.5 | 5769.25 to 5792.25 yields 0.1 angstrom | 5.73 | 5.65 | 5.65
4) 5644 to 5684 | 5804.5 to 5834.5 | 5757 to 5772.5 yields 0.2 angstrom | 5.73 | 5.65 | 5.72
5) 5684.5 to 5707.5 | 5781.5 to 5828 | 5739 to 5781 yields -0.7 angstrom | 5.53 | 5.71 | 5.68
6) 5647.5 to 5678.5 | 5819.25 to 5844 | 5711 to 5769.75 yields 0.3 angstrom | 5.67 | 5.7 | 5.8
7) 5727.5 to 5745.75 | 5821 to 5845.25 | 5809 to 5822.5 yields 0.4 angstrom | 5.76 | 5.65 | 5.82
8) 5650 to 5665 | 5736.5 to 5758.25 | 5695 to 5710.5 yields 0.5 angstrom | 5.42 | 5.42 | 5.76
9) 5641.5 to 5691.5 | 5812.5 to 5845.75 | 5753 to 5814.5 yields 1.0 angstrom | 5.69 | 5.67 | 5.79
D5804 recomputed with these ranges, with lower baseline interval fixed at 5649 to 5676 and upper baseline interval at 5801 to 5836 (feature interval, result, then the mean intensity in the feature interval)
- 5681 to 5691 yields -0.2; 5.74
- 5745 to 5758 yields -0.1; 5.74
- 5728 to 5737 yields -0.1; 5.76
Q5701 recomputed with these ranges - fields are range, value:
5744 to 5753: 5.8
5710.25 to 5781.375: 5.7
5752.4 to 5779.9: 5.68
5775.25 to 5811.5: 5.71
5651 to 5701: 5.67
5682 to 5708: 5.58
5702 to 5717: 5.43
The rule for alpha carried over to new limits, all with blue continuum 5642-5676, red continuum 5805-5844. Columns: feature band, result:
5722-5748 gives 0.003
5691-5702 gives 0.003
